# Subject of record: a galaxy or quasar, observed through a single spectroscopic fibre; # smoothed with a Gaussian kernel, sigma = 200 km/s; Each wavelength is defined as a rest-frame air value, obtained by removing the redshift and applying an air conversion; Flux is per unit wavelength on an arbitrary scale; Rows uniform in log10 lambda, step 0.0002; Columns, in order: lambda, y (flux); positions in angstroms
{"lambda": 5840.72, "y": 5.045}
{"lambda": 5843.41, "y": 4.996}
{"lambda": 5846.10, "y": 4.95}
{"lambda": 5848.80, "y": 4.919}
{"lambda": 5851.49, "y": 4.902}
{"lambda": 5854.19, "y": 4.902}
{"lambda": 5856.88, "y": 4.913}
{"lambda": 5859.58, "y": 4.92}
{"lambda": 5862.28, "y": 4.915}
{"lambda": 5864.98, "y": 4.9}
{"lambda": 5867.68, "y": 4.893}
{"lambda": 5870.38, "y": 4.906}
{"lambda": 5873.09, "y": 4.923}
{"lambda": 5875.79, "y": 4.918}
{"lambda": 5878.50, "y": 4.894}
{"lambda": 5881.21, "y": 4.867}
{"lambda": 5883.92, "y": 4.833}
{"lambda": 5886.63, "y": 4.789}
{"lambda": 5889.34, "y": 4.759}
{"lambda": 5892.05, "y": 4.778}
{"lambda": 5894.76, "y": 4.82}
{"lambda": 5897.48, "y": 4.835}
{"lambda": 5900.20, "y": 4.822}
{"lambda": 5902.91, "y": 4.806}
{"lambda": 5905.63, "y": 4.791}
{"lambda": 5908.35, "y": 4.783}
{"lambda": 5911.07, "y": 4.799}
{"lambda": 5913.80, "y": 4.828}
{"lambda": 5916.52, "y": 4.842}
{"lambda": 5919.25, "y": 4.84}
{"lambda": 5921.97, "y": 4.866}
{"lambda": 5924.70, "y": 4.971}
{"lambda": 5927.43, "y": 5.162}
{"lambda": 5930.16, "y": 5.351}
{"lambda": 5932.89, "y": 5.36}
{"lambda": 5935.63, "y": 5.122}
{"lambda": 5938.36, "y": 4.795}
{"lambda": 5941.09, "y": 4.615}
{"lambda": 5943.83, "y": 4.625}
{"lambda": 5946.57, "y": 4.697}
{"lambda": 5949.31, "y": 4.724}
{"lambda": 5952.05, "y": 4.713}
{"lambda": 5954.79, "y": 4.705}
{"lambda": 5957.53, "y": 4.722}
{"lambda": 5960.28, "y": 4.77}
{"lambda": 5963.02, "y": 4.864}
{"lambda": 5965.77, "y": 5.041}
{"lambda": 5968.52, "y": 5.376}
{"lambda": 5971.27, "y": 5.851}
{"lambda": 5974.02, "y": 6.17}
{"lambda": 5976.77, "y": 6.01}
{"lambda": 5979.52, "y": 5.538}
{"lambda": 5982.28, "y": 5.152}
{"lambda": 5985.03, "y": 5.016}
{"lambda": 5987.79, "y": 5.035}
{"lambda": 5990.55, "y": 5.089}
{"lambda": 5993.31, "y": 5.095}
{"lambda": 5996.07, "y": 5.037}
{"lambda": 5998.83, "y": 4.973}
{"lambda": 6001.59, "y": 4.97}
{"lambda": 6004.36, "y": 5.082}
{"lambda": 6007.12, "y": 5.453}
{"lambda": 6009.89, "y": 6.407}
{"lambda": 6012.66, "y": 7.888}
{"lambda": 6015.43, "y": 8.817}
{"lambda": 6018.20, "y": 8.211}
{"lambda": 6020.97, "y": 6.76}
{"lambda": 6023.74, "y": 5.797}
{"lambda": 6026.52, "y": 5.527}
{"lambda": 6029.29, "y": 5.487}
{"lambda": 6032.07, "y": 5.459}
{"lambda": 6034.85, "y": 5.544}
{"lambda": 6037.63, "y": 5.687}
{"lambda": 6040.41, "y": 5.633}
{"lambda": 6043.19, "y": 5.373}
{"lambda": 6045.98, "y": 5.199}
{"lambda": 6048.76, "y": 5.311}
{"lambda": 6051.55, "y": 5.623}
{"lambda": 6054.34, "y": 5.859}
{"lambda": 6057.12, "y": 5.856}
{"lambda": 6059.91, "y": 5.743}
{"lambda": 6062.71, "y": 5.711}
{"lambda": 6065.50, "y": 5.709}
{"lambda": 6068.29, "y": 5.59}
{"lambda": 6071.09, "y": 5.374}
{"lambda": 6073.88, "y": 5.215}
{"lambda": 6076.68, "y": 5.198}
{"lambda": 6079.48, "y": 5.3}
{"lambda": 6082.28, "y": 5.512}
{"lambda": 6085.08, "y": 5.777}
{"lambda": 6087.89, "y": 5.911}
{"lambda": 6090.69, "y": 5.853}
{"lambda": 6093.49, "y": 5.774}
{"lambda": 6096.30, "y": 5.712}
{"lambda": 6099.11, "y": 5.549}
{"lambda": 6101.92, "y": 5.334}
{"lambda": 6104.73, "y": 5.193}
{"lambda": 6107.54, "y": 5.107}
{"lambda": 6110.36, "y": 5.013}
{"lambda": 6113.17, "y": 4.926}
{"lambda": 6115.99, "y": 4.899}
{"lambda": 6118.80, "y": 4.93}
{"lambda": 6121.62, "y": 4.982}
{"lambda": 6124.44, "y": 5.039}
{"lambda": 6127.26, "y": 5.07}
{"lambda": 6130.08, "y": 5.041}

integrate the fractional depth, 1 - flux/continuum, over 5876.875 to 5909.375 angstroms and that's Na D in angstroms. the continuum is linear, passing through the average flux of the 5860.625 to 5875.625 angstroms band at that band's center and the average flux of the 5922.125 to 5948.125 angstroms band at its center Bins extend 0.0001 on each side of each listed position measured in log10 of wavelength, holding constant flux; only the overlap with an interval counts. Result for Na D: 0.7 angstroms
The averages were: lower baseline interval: 4.91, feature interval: 4.82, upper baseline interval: 4.96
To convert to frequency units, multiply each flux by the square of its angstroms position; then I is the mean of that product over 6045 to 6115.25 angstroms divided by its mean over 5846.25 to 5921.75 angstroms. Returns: 1.2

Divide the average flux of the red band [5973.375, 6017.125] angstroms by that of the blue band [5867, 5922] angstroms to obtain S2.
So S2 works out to 1.19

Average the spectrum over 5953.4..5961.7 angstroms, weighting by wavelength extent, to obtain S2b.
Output 4.74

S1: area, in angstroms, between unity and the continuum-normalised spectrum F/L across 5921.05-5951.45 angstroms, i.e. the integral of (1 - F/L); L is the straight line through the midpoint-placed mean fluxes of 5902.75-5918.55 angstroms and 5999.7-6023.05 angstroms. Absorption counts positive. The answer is 1.9 angstroms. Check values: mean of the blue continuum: 4.81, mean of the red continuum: 6.64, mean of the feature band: 4.93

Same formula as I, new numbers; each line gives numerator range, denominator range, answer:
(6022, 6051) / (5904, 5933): 1.16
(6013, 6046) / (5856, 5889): 1.34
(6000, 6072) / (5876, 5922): 1.29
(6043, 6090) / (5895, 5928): 1.21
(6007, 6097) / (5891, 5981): 1.22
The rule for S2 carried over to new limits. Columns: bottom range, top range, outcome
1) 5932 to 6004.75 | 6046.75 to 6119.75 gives 1.08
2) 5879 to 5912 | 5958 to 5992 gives 1.10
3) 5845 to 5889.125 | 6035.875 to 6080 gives 1.13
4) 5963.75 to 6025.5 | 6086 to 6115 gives 0.93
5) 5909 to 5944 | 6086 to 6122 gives 1.08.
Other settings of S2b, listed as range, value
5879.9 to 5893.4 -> 4.81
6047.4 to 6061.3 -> 5.68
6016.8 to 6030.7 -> 6.36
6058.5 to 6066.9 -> 5.72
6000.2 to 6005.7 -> 5.02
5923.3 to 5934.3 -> 5.21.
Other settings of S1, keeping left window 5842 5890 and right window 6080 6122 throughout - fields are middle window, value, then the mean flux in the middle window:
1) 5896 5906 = 0.30 angstroms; 4.82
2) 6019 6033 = -1.87 angstroms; 5.92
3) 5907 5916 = 0.33 angstroms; 4.81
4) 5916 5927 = 0.22 angstroms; 4.91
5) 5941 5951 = 0.76 angstroms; 4.67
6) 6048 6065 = -1.34 angstroms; 5.7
